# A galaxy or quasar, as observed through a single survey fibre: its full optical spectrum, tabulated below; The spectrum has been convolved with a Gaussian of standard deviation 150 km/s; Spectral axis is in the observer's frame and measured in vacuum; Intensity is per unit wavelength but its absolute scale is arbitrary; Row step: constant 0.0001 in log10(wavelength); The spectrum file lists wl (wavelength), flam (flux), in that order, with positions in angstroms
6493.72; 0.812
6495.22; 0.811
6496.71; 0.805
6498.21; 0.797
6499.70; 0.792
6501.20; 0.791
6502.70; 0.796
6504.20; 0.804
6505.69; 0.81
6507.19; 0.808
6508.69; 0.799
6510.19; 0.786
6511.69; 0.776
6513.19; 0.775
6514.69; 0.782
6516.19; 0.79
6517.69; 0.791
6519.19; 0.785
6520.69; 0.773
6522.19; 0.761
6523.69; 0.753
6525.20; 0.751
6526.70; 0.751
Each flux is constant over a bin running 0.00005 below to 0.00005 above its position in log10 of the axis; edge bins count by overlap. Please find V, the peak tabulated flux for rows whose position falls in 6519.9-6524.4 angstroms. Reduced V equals 0.773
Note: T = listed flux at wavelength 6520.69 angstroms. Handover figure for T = 0.773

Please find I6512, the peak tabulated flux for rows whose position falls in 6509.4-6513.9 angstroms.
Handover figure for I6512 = 0.786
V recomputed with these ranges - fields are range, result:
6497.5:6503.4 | 0.797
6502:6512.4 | 0.81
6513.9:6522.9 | 0.791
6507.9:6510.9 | 0.799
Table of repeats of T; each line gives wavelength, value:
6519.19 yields 0.785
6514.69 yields 0.782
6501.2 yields 0.791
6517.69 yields 0.791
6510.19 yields 0.786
